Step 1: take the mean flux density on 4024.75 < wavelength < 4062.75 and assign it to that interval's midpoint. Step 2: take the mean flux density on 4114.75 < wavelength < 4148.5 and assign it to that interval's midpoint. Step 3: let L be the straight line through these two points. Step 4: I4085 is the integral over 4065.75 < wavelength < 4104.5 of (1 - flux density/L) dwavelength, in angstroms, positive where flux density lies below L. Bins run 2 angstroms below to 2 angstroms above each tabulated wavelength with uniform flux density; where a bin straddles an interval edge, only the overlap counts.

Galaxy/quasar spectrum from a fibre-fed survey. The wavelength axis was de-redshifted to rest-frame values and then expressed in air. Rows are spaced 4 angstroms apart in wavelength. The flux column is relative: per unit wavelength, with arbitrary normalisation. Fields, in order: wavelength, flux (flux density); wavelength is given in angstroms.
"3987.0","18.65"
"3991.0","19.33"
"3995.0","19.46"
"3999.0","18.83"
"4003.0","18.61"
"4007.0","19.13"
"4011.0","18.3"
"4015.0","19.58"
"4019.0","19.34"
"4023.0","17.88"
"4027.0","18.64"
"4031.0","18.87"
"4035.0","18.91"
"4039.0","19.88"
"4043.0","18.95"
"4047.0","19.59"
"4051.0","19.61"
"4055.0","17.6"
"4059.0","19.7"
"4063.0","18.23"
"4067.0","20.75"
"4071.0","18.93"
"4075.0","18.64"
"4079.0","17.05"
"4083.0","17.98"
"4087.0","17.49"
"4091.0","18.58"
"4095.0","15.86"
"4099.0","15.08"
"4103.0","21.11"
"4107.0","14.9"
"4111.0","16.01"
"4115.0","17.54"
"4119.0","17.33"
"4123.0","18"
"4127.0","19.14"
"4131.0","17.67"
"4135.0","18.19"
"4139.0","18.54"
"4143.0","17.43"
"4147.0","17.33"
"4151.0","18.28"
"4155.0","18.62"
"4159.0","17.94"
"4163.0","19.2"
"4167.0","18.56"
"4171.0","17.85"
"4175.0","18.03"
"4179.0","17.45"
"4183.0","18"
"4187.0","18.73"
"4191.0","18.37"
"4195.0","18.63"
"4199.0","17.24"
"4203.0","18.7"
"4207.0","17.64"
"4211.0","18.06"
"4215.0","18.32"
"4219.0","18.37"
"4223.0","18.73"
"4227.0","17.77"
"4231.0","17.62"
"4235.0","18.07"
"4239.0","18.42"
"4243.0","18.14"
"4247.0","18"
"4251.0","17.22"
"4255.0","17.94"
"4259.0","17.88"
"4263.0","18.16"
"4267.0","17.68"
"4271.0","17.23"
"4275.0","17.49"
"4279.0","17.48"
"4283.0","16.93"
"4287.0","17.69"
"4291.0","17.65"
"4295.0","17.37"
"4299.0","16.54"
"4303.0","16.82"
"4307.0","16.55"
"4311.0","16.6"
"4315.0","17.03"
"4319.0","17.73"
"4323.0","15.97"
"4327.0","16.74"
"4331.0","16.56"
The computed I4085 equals 1.0 angstroms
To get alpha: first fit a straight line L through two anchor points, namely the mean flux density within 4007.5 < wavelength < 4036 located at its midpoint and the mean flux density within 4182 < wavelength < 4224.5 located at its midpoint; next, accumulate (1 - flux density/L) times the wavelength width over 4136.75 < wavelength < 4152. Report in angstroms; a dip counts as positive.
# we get 0.5 angstroms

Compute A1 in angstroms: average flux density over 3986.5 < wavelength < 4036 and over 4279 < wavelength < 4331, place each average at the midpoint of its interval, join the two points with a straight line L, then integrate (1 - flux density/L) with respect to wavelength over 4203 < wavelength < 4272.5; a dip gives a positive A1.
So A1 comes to -2.27 angstroms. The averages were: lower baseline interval 18.9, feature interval 18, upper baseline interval 17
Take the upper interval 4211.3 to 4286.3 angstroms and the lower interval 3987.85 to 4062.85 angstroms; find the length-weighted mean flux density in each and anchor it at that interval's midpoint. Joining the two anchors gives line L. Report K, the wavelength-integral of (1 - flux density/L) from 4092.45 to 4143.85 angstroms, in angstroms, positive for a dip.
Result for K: 2.93 angstroms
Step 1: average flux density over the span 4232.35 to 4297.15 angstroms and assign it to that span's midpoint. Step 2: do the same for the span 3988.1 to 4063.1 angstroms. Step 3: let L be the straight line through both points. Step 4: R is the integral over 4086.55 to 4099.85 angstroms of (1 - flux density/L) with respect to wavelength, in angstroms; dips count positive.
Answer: 1.3 angstroms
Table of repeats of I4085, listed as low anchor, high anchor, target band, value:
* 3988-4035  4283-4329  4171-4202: -0.6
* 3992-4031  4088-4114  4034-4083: -2.9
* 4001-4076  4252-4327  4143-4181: 0.1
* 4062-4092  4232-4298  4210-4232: -0.4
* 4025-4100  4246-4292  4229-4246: -0.3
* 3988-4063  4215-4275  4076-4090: 0.8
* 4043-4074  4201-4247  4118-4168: 1.3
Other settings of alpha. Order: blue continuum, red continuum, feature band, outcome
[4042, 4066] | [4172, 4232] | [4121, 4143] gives 0.37 angstroms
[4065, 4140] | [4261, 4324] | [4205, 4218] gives -0.42 angstroms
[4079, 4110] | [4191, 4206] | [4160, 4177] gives -0.46 angstroms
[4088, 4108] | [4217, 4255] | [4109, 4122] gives 0.22 angstroms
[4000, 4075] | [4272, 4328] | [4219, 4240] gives -0.66 angstroms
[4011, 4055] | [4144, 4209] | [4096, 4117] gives 1.92 angstroms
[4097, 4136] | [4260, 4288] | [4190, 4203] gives -0.48 angstroms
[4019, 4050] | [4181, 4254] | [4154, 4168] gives -0.15 angstroms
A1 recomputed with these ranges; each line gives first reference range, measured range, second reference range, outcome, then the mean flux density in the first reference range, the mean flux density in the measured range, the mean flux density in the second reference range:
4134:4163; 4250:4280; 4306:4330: -0.80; 18.1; 17.7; 16.8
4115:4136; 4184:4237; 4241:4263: -0.76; 18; 18.2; 17.9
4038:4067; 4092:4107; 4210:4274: 1.40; 19.2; 17.1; 18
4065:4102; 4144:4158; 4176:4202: 0.00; 17.9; 18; 18.1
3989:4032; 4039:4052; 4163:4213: -0.47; 18.9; 19.4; 18.1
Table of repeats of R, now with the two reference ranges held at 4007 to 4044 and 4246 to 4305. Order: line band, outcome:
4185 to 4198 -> -0.37 angstroms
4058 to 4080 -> -0.29 angstroms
